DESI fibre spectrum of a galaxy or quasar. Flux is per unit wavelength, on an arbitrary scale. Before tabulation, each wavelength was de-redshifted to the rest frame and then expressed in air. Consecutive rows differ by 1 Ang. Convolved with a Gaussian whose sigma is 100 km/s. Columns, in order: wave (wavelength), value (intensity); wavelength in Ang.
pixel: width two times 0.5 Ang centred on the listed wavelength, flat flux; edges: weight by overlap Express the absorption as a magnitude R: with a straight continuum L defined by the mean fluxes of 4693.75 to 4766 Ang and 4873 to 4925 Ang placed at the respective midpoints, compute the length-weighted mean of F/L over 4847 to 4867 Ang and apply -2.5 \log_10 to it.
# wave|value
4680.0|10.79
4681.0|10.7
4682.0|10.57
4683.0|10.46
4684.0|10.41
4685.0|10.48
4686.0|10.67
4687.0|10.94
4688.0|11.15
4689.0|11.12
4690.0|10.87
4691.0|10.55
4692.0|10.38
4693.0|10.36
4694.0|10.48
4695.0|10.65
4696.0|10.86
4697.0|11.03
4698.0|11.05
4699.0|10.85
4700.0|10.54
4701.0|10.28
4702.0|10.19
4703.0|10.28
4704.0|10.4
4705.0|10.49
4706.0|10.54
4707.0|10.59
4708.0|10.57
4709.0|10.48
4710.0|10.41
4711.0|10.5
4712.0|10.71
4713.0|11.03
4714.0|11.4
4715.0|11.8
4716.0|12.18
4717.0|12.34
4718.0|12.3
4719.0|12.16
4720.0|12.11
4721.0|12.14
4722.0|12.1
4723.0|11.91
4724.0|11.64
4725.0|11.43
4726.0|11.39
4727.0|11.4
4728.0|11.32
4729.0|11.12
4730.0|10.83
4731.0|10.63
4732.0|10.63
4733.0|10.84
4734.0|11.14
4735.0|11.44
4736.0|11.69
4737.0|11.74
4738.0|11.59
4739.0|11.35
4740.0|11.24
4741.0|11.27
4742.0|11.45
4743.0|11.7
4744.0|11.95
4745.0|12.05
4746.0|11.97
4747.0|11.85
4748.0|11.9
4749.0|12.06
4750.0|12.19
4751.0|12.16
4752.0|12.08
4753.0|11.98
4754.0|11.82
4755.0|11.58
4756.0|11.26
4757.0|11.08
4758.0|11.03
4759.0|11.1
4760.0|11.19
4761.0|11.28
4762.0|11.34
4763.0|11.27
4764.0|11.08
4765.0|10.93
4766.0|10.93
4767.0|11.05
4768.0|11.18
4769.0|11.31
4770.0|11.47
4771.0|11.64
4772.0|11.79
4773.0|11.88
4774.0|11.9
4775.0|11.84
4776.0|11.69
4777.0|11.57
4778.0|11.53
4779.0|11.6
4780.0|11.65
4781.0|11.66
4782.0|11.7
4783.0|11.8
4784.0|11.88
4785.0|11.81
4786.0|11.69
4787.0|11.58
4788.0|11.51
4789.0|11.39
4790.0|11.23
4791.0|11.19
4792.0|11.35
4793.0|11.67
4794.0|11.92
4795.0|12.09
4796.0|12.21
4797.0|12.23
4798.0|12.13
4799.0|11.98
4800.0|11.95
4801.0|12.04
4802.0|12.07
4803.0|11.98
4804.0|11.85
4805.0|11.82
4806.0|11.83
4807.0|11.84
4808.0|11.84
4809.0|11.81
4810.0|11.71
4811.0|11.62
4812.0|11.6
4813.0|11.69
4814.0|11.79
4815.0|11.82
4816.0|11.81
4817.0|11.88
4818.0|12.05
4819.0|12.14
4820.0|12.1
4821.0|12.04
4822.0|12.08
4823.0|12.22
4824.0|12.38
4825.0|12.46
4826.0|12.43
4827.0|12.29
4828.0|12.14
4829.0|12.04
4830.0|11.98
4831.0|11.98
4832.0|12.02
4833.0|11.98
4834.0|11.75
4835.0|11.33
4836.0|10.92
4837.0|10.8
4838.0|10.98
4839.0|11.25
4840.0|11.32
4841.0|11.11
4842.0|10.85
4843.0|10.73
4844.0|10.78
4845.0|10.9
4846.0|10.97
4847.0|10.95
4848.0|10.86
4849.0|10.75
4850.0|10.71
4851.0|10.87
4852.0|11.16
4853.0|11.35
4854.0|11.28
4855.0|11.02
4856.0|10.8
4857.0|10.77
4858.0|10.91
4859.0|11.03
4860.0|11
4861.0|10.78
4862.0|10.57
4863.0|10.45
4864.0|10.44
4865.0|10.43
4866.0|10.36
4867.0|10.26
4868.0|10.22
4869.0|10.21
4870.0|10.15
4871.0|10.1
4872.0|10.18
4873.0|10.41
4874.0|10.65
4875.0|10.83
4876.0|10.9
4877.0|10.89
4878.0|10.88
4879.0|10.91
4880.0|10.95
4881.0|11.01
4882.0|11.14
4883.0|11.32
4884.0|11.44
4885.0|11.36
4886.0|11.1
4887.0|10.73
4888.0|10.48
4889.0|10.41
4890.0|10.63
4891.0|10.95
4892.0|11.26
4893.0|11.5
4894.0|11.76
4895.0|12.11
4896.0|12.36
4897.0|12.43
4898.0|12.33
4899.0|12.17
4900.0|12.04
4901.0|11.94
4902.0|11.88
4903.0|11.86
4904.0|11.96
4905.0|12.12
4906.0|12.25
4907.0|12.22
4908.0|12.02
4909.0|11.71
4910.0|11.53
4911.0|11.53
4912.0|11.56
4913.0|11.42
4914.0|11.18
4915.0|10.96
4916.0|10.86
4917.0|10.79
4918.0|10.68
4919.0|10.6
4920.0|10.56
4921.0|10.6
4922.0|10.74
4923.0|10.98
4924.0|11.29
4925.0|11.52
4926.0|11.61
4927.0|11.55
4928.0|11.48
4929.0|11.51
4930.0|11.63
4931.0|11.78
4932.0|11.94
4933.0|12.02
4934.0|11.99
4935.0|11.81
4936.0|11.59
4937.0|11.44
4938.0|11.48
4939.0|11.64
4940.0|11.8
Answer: 0.05 mag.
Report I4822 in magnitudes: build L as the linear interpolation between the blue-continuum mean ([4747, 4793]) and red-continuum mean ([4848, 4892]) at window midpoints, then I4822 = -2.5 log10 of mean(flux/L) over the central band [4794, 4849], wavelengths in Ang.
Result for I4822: -0.05 mag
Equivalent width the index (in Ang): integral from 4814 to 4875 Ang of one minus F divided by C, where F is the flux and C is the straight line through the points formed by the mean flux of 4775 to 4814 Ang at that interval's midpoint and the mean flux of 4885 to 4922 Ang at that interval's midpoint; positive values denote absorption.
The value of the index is 2.2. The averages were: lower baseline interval 11.8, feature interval 11.2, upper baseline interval 11.4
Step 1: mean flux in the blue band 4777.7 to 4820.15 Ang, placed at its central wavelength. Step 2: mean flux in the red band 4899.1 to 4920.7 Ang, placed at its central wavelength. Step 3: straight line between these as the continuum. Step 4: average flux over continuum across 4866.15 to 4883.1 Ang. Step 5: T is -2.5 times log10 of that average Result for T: 0.10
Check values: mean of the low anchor 11.8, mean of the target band 10.6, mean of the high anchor 11.5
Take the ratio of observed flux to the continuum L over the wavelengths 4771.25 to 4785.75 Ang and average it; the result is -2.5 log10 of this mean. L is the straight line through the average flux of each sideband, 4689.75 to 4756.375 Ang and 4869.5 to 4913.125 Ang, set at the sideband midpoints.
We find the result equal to -0.04 mag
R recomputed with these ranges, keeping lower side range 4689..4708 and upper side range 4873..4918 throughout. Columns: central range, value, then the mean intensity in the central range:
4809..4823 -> -0.08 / 11.9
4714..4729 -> -0.11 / 11.8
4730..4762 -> -0.07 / 11.5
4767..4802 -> -0.07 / 11.7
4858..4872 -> 0.08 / 10.5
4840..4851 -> 0.03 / 10.9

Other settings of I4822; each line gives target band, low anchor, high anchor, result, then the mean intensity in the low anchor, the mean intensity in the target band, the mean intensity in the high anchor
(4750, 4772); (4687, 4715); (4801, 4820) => -0.007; 10.7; 11.4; 11.9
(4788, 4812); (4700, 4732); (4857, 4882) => -0.090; 11.2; 11.8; 10.6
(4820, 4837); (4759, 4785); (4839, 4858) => -0.082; 11.5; 12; 11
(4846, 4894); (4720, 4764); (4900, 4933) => 0.065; 11.5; 10.8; 11.5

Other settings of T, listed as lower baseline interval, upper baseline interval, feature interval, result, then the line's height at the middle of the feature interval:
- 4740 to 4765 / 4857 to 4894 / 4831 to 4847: -0.019 mag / 11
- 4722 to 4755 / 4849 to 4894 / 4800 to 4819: -0.065 mag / 11.2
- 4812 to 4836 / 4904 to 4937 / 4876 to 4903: 0.022 mag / 11.6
